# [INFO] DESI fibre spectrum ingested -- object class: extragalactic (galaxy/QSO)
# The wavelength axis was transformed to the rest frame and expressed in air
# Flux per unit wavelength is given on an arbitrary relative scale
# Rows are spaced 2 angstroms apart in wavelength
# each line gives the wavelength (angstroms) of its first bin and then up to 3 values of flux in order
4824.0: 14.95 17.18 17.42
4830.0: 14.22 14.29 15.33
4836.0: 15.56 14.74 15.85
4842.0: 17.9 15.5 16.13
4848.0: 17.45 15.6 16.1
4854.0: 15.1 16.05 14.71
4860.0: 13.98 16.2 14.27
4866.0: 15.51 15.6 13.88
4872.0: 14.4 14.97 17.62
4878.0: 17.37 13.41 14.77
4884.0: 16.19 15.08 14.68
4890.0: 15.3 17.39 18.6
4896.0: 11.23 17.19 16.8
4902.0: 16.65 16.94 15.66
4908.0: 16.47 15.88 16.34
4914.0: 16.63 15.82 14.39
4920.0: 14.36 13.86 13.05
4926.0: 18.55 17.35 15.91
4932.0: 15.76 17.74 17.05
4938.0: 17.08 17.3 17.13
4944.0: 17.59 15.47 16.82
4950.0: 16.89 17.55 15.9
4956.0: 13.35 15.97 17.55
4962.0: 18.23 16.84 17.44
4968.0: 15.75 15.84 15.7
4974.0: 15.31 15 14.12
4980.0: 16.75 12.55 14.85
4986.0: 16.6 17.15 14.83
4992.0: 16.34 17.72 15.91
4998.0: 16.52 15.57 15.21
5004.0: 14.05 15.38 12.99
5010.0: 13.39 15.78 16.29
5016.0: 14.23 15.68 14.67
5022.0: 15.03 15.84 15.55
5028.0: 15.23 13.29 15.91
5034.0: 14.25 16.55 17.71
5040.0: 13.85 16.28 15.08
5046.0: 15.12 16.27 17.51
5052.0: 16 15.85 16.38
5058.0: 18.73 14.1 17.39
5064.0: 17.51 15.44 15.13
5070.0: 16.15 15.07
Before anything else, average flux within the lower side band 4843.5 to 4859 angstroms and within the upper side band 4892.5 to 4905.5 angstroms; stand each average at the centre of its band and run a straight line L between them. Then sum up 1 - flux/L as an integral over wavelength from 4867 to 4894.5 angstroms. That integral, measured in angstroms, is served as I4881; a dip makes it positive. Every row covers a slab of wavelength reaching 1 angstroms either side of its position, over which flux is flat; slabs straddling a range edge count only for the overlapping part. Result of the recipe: 0.8 angstroms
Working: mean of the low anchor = 15.8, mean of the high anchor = 16.3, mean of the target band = 15.6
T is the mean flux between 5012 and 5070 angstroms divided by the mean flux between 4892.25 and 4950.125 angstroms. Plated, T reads 0.97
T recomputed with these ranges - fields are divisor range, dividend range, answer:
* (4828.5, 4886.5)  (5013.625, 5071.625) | 1.02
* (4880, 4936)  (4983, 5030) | 0.97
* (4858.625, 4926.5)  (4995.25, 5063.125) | 1.00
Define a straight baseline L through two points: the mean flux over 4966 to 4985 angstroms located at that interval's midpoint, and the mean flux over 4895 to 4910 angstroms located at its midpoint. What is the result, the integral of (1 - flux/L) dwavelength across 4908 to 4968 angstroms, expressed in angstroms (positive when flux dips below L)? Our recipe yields -3.1 angstroms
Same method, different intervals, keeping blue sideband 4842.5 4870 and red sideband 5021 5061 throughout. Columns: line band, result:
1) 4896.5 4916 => -0.9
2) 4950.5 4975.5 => -1.0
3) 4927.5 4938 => -0.8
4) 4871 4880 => -0.1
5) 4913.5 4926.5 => 0.5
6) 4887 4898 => 0.0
